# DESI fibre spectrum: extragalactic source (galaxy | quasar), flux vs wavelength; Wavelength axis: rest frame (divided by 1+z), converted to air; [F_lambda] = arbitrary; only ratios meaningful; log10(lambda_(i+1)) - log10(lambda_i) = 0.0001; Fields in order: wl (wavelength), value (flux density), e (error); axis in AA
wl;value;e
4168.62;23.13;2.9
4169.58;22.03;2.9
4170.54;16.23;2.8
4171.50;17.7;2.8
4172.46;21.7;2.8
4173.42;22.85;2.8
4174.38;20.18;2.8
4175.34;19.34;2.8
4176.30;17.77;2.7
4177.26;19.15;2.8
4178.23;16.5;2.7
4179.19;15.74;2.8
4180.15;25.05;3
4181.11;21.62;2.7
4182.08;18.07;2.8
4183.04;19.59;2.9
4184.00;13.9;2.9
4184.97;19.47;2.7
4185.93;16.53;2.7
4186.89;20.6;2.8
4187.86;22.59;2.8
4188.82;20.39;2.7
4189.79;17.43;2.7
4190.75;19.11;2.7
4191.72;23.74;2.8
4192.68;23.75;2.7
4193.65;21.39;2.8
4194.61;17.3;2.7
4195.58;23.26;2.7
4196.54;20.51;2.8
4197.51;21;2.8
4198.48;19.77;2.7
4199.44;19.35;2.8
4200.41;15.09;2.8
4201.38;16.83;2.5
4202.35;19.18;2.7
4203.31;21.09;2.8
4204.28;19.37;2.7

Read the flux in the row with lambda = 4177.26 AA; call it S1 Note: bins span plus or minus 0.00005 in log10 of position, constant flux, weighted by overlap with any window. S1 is 19.15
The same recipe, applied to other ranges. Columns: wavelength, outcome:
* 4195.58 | 23.26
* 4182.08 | 18.07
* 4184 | 13.9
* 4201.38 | 16.83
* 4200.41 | 15.09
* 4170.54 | 16.23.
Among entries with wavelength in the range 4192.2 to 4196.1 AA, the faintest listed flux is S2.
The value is 17.3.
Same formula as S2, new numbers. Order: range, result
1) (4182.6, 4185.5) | 13.9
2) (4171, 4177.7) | 17.7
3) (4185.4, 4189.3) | 16.53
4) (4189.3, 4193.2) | 17.43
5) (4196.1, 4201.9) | 15.09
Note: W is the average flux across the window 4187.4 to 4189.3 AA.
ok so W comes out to 21.5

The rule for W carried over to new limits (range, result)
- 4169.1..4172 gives 18.7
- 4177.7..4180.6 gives 19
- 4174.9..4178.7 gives 18.2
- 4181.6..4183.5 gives 18.9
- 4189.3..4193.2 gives 21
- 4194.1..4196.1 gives 20.4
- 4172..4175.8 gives 21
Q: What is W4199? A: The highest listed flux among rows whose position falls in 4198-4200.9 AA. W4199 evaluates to 19.77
